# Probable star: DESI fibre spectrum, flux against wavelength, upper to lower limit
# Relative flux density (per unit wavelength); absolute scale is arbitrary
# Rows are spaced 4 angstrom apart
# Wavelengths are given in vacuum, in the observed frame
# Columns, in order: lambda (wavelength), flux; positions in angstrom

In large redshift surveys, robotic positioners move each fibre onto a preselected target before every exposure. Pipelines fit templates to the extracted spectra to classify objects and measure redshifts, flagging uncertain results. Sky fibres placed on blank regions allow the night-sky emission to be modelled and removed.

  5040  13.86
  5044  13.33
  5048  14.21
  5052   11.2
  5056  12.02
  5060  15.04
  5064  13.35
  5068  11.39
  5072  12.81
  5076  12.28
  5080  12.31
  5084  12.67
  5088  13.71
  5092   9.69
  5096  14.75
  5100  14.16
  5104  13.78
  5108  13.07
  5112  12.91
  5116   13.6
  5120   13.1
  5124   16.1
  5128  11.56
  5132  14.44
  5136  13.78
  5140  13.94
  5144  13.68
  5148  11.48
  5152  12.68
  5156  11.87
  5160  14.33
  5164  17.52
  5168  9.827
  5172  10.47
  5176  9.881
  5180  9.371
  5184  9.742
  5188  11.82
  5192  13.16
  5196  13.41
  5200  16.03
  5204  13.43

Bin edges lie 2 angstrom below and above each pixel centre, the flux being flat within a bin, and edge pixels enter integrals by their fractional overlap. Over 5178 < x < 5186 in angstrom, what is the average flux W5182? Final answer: 9.56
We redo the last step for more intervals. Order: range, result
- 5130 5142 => 14.1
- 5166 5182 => 9.89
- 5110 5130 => 13.5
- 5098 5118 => 13.5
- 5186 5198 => 12.8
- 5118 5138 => 13.8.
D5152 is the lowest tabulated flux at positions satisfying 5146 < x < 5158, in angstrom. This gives 11.48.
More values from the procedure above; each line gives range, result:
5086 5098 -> 9.69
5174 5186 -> 9.371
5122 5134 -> 11.56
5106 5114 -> 12.91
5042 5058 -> 11.2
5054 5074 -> 11.39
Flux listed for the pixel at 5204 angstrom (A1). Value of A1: 13.43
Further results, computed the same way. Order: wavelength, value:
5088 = 13.71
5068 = 11.39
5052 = 11.2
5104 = 13.78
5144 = 13.68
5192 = 13.16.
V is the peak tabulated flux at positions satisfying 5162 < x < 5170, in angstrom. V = 17.52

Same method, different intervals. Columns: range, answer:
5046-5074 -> 15.04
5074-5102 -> 14.75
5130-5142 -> 14.44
